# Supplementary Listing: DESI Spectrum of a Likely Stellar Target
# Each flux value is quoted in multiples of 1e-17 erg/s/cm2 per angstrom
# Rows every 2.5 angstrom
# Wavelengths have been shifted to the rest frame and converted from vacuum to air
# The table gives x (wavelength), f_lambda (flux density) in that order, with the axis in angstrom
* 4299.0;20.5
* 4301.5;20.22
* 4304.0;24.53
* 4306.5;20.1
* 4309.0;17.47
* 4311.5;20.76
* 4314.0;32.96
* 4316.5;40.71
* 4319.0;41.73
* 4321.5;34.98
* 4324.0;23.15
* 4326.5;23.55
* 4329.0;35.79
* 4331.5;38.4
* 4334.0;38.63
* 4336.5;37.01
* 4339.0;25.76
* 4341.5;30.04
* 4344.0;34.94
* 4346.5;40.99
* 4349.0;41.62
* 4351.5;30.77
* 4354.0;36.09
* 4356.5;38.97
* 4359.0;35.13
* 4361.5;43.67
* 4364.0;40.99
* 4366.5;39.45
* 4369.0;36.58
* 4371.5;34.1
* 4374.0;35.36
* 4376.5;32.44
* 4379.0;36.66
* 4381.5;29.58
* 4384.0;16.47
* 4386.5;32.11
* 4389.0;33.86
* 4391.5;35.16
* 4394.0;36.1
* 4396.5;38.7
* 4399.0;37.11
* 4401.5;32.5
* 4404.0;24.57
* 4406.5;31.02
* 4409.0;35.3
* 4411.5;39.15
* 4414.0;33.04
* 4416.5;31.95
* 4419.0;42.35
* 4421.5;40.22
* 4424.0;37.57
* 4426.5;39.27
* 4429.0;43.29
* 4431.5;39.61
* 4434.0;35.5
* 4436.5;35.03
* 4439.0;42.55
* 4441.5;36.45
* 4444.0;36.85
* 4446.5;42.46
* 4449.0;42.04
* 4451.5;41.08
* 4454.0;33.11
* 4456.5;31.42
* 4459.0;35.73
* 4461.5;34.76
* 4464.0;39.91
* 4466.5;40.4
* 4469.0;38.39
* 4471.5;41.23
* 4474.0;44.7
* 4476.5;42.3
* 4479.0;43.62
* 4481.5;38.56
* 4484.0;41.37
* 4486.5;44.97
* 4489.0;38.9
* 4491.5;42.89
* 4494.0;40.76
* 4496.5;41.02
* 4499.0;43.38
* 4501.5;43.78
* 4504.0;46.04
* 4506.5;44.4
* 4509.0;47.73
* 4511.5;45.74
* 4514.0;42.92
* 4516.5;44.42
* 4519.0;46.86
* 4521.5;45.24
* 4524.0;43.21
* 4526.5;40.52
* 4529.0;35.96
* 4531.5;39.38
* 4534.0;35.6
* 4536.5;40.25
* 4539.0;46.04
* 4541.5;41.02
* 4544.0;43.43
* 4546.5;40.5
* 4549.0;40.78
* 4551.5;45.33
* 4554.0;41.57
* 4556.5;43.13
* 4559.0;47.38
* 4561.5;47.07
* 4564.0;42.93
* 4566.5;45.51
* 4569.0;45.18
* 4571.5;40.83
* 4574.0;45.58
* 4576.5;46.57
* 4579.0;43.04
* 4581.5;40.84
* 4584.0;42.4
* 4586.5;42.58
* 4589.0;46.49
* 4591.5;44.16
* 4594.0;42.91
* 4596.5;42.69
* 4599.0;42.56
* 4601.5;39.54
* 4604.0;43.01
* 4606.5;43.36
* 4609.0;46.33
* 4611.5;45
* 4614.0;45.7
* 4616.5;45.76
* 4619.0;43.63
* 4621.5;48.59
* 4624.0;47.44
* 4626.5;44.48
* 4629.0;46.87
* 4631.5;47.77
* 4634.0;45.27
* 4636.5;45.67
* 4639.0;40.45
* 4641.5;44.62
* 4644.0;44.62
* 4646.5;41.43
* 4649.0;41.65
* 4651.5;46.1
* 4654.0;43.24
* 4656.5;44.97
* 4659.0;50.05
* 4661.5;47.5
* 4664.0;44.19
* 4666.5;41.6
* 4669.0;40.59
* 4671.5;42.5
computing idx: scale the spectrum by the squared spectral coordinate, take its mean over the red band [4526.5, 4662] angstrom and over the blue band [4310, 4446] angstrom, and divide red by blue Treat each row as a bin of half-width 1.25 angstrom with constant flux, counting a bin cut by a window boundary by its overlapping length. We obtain 1.37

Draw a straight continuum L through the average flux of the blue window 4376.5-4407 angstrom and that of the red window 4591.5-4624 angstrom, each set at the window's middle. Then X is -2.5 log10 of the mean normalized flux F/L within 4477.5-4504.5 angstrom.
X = -0.124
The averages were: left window 32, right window 44.2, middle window 42.2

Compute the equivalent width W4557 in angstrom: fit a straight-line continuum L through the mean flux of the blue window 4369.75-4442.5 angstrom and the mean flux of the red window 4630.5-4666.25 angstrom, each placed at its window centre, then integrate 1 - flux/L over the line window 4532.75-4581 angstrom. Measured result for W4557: -2.5 angstrom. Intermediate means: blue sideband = 35.1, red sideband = 44.7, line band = 43.2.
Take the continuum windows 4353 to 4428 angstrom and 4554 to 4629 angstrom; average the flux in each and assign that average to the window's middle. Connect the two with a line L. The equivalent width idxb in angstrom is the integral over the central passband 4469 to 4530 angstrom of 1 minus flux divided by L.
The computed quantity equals -4.2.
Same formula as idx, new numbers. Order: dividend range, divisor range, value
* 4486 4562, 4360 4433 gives 1.28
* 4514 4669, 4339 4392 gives 1.39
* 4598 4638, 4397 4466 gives 1.33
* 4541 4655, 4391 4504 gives 1.22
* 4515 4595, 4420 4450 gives 1.16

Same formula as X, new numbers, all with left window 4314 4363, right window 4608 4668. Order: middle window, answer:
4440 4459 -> 0.04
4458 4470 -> 0.04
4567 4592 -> -0.02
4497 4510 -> -0.10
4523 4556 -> 0.02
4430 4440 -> 0.01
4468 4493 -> -0.05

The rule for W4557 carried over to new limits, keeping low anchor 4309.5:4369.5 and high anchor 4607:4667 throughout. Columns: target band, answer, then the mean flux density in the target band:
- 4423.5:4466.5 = 0.43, 38.1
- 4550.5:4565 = -0.74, 44.6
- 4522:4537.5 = 0.75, 39.4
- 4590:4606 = 0.44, 42.6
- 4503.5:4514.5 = -1.29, 45.5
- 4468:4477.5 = -0.54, 41.7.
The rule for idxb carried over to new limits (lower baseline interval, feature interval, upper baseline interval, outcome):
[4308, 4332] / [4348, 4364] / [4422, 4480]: -2.3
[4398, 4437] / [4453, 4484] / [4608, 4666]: -0.5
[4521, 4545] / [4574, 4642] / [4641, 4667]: -1.8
